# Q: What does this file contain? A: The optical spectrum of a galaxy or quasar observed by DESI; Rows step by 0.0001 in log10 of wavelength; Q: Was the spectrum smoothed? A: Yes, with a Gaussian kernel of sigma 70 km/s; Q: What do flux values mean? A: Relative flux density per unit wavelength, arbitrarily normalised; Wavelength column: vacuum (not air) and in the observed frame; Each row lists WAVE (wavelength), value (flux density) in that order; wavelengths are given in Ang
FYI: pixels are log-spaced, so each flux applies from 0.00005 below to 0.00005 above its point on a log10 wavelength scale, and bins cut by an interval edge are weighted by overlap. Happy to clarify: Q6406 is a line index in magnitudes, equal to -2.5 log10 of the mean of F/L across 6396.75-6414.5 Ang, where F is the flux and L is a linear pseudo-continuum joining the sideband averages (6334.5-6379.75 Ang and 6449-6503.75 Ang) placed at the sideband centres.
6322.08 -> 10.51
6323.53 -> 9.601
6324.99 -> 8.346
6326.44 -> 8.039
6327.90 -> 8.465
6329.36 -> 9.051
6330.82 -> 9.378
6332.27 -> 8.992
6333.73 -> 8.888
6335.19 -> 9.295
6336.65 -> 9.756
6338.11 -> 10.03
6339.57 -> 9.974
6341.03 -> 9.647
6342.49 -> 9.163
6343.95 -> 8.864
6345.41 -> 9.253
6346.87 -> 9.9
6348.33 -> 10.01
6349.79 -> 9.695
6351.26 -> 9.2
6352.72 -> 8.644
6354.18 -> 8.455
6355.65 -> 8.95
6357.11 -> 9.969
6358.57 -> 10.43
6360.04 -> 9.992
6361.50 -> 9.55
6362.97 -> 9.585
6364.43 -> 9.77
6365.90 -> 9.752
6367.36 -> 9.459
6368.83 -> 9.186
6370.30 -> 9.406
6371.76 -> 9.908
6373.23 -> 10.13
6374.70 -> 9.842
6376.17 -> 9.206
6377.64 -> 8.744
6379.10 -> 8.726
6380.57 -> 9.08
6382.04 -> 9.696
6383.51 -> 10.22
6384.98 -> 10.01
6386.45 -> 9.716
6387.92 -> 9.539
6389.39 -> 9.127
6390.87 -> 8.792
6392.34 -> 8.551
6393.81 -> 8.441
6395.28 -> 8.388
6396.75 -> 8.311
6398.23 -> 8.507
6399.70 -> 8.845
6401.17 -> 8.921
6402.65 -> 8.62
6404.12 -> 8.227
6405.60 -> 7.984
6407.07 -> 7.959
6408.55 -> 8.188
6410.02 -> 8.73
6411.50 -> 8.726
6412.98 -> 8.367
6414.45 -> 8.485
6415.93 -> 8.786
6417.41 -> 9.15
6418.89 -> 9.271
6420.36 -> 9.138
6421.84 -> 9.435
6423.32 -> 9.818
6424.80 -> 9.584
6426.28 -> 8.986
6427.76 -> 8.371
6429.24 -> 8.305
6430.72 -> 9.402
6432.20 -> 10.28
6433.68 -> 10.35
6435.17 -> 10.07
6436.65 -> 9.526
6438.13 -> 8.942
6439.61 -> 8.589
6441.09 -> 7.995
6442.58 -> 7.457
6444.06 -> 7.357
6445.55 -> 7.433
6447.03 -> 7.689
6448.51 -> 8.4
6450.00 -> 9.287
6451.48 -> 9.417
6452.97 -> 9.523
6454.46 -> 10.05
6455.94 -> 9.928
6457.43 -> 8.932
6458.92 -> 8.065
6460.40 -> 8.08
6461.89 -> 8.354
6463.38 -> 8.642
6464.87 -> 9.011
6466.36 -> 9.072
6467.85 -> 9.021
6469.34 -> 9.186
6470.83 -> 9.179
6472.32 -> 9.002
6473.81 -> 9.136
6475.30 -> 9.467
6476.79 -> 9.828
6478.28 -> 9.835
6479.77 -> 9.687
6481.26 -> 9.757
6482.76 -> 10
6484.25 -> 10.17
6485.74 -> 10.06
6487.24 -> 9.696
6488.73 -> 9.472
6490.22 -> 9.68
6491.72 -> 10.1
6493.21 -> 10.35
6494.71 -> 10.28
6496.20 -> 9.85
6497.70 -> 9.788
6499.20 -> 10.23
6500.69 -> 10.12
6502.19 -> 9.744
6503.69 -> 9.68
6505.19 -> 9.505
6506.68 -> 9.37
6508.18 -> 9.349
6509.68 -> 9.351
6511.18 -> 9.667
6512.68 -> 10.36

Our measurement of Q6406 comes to 0.13 mag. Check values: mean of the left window 9.5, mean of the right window 9.5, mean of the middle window 8.46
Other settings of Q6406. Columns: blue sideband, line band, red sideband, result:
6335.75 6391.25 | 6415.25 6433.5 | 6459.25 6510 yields 0.03 mag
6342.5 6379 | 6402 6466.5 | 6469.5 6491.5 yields 0.09 mag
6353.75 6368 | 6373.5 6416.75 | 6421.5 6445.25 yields 0.05 mag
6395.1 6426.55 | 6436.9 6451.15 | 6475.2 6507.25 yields 0.12 mag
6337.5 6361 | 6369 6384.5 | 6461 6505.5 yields 0.00 mag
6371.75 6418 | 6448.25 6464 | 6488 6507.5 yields 0.06 mag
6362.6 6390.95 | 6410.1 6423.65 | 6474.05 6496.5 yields 0.08 mag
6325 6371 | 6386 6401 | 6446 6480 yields 0.05 mag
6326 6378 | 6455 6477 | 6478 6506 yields 0.10 mag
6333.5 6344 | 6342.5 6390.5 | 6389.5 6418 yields -0.05 mag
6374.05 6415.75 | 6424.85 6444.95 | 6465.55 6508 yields 0.04 mag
